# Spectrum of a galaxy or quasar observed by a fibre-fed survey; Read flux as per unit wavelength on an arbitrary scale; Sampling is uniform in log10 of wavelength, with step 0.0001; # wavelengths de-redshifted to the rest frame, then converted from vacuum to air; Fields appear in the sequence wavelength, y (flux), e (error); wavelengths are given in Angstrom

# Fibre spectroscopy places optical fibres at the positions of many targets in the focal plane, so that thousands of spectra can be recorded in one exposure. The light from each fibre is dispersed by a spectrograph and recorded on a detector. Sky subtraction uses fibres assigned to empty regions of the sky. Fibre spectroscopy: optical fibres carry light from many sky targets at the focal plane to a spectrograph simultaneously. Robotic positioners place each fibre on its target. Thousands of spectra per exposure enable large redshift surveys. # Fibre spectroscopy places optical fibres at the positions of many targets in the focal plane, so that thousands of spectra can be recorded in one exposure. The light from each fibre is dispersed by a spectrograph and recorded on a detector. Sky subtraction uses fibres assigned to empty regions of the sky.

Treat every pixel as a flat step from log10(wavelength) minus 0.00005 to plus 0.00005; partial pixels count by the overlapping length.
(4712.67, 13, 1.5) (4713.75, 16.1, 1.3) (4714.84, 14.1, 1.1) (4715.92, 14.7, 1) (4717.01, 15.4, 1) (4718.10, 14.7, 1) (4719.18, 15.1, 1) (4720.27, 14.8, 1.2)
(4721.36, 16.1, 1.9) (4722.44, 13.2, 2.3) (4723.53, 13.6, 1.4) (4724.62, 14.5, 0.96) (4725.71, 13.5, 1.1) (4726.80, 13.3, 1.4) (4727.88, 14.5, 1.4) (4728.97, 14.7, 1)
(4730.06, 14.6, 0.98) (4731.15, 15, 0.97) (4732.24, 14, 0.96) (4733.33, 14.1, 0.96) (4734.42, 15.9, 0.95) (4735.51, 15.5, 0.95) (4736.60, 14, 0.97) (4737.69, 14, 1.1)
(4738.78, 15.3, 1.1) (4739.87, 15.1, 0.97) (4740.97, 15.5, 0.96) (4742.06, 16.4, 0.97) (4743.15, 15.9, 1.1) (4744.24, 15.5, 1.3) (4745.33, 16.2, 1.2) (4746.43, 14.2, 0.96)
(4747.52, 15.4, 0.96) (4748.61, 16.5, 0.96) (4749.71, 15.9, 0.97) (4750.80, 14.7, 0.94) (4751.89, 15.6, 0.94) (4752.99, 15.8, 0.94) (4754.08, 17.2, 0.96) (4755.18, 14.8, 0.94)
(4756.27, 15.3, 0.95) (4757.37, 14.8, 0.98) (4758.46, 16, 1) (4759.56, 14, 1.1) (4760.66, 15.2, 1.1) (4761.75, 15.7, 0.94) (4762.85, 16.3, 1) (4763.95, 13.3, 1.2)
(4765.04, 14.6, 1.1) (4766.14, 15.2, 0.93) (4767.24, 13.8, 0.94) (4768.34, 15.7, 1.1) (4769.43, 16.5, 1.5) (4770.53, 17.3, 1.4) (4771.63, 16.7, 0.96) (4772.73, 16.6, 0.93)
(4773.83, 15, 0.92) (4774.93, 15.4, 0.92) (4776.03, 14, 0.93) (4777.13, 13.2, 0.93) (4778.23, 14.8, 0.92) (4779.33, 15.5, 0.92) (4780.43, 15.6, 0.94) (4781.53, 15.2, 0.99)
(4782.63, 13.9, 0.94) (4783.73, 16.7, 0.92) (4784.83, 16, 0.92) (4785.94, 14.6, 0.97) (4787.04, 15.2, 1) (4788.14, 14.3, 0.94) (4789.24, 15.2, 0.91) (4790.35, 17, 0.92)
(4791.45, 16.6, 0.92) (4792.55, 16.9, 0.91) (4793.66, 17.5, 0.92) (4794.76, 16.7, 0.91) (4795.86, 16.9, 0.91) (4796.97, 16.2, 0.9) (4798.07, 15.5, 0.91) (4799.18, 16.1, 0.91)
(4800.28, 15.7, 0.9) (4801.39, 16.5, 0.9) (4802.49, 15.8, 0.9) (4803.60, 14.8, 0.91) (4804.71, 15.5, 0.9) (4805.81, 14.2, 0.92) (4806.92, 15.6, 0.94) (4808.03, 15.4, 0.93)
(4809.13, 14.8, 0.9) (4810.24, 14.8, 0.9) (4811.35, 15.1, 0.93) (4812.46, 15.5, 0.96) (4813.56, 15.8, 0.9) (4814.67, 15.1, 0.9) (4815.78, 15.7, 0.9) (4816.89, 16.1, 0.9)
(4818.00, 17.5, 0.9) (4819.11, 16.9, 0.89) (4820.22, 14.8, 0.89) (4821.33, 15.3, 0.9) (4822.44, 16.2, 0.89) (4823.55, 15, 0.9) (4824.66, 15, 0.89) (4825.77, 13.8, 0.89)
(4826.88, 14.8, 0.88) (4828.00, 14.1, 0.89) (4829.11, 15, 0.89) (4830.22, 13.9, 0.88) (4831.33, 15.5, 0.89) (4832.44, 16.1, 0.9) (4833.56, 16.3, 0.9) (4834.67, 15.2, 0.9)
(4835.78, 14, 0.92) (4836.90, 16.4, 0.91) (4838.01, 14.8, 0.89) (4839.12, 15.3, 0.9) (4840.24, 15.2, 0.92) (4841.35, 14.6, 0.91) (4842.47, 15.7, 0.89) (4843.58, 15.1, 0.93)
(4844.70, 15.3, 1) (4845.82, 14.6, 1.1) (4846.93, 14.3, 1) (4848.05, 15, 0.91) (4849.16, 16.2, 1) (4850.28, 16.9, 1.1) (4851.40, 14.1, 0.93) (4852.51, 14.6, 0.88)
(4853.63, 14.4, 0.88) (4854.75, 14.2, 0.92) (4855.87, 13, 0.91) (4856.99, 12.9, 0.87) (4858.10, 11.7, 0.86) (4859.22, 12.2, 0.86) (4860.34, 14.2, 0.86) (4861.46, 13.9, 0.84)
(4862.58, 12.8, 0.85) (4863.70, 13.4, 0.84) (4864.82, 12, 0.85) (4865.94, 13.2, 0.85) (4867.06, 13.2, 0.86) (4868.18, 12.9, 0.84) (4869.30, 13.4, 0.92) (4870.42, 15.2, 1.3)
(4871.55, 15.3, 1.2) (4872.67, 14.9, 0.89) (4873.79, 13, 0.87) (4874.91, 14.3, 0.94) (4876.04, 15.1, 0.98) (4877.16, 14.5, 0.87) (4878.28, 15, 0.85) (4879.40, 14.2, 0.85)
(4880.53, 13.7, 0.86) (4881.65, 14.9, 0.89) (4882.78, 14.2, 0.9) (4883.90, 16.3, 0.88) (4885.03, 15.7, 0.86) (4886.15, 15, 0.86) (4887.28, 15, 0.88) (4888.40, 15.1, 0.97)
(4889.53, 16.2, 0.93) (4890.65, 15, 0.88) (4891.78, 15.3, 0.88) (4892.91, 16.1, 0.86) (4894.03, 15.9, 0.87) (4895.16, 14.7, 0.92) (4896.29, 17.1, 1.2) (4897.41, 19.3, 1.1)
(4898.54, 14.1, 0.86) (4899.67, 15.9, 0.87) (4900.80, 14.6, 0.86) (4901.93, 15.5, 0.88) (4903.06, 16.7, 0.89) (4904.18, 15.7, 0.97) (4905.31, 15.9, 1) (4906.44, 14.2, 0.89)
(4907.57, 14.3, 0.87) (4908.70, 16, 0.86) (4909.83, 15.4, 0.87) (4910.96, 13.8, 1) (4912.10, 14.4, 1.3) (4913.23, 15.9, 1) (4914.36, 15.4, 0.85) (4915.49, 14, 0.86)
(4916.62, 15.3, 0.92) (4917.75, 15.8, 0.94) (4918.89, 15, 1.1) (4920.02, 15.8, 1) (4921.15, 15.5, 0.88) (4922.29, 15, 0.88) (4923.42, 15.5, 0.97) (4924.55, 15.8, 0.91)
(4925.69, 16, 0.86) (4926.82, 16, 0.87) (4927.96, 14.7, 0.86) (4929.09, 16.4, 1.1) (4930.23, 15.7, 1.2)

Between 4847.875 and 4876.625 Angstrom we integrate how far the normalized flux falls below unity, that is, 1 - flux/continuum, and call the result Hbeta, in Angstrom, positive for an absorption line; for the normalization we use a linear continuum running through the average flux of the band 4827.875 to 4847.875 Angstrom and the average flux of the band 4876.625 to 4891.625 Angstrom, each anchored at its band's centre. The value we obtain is 2.2 Angstrom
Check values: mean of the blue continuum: 15.1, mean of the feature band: 13.9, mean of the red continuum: 15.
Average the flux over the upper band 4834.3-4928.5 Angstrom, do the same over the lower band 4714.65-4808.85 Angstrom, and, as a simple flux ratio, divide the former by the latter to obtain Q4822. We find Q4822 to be 1.0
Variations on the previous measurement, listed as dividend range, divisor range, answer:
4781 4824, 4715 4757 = 1.05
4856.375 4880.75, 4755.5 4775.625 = 0.89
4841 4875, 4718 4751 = 0.94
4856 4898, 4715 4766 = 0.97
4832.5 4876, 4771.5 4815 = 0.92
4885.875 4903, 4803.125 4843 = 1.03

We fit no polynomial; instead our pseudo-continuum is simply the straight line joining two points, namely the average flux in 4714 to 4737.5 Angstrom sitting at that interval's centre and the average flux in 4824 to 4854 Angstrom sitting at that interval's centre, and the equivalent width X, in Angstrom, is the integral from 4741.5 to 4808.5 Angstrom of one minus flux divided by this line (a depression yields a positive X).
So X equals -3.6 Angstrom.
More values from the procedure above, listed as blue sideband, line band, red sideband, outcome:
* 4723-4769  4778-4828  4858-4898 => -2.5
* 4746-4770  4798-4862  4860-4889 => -1.6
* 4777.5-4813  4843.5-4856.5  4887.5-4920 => 0.6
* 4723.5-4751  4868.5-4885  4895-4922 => 0.8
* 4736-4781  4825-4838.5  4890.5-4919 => 0.3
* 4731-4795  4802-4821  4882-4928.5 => -0.1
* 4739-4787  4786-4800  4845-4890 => -1.0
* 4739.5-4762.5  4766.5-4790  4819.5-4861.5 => 0.0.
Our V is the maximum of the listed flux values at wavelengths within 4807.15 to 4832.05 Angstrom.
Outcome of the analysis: 17.5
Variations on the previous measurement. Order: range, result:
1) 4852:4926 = 19.3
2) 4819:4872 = 16.9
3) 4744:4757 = 17.2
